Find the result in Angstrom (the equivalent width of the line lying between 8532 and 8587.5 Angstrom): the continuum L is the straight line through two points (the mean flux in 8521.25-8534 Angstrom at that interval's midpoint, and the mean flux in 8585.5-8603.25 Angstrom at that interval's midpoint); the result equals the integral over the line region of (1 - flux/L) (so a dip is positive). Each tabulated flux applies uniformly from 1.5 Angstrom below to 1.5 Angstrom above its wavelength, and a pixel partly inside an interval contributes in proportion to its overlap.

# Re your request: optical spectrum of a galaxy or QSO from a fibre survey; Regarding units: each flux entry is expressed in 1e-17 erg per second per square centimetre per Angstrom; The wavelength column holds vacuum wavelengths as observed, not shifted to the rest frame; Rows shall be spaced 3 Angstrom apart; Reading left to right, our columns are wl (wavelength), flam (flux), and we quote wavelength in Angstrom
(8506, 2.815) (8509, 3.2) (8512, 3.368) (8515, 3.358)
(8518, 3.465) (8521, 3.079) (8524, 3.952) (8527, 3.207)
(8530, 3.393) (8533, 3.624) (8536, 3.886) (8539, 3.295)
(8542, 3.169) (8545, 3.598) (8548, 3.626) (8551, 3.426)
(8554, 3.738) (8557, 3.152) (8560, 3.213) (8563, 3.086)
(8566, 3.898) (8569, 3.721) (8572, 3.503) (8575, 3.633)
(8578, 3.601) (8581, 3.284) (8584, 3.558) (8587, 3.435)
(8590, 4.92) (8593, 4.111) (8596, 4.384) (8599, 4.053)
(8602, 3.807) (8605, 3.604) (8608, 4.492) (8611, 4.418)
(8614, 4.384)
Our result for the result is 4.3 Angstrom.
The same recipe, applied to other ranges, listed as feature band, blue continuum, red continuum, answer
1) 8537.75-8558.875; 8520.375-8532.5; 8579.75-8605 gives 1.1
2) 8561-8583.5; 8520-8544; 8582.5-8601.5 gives 2.0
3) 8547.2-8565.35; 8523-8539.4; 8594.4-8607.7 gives 1.6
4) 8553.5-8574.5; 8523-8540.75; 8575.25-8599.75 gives 1.6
